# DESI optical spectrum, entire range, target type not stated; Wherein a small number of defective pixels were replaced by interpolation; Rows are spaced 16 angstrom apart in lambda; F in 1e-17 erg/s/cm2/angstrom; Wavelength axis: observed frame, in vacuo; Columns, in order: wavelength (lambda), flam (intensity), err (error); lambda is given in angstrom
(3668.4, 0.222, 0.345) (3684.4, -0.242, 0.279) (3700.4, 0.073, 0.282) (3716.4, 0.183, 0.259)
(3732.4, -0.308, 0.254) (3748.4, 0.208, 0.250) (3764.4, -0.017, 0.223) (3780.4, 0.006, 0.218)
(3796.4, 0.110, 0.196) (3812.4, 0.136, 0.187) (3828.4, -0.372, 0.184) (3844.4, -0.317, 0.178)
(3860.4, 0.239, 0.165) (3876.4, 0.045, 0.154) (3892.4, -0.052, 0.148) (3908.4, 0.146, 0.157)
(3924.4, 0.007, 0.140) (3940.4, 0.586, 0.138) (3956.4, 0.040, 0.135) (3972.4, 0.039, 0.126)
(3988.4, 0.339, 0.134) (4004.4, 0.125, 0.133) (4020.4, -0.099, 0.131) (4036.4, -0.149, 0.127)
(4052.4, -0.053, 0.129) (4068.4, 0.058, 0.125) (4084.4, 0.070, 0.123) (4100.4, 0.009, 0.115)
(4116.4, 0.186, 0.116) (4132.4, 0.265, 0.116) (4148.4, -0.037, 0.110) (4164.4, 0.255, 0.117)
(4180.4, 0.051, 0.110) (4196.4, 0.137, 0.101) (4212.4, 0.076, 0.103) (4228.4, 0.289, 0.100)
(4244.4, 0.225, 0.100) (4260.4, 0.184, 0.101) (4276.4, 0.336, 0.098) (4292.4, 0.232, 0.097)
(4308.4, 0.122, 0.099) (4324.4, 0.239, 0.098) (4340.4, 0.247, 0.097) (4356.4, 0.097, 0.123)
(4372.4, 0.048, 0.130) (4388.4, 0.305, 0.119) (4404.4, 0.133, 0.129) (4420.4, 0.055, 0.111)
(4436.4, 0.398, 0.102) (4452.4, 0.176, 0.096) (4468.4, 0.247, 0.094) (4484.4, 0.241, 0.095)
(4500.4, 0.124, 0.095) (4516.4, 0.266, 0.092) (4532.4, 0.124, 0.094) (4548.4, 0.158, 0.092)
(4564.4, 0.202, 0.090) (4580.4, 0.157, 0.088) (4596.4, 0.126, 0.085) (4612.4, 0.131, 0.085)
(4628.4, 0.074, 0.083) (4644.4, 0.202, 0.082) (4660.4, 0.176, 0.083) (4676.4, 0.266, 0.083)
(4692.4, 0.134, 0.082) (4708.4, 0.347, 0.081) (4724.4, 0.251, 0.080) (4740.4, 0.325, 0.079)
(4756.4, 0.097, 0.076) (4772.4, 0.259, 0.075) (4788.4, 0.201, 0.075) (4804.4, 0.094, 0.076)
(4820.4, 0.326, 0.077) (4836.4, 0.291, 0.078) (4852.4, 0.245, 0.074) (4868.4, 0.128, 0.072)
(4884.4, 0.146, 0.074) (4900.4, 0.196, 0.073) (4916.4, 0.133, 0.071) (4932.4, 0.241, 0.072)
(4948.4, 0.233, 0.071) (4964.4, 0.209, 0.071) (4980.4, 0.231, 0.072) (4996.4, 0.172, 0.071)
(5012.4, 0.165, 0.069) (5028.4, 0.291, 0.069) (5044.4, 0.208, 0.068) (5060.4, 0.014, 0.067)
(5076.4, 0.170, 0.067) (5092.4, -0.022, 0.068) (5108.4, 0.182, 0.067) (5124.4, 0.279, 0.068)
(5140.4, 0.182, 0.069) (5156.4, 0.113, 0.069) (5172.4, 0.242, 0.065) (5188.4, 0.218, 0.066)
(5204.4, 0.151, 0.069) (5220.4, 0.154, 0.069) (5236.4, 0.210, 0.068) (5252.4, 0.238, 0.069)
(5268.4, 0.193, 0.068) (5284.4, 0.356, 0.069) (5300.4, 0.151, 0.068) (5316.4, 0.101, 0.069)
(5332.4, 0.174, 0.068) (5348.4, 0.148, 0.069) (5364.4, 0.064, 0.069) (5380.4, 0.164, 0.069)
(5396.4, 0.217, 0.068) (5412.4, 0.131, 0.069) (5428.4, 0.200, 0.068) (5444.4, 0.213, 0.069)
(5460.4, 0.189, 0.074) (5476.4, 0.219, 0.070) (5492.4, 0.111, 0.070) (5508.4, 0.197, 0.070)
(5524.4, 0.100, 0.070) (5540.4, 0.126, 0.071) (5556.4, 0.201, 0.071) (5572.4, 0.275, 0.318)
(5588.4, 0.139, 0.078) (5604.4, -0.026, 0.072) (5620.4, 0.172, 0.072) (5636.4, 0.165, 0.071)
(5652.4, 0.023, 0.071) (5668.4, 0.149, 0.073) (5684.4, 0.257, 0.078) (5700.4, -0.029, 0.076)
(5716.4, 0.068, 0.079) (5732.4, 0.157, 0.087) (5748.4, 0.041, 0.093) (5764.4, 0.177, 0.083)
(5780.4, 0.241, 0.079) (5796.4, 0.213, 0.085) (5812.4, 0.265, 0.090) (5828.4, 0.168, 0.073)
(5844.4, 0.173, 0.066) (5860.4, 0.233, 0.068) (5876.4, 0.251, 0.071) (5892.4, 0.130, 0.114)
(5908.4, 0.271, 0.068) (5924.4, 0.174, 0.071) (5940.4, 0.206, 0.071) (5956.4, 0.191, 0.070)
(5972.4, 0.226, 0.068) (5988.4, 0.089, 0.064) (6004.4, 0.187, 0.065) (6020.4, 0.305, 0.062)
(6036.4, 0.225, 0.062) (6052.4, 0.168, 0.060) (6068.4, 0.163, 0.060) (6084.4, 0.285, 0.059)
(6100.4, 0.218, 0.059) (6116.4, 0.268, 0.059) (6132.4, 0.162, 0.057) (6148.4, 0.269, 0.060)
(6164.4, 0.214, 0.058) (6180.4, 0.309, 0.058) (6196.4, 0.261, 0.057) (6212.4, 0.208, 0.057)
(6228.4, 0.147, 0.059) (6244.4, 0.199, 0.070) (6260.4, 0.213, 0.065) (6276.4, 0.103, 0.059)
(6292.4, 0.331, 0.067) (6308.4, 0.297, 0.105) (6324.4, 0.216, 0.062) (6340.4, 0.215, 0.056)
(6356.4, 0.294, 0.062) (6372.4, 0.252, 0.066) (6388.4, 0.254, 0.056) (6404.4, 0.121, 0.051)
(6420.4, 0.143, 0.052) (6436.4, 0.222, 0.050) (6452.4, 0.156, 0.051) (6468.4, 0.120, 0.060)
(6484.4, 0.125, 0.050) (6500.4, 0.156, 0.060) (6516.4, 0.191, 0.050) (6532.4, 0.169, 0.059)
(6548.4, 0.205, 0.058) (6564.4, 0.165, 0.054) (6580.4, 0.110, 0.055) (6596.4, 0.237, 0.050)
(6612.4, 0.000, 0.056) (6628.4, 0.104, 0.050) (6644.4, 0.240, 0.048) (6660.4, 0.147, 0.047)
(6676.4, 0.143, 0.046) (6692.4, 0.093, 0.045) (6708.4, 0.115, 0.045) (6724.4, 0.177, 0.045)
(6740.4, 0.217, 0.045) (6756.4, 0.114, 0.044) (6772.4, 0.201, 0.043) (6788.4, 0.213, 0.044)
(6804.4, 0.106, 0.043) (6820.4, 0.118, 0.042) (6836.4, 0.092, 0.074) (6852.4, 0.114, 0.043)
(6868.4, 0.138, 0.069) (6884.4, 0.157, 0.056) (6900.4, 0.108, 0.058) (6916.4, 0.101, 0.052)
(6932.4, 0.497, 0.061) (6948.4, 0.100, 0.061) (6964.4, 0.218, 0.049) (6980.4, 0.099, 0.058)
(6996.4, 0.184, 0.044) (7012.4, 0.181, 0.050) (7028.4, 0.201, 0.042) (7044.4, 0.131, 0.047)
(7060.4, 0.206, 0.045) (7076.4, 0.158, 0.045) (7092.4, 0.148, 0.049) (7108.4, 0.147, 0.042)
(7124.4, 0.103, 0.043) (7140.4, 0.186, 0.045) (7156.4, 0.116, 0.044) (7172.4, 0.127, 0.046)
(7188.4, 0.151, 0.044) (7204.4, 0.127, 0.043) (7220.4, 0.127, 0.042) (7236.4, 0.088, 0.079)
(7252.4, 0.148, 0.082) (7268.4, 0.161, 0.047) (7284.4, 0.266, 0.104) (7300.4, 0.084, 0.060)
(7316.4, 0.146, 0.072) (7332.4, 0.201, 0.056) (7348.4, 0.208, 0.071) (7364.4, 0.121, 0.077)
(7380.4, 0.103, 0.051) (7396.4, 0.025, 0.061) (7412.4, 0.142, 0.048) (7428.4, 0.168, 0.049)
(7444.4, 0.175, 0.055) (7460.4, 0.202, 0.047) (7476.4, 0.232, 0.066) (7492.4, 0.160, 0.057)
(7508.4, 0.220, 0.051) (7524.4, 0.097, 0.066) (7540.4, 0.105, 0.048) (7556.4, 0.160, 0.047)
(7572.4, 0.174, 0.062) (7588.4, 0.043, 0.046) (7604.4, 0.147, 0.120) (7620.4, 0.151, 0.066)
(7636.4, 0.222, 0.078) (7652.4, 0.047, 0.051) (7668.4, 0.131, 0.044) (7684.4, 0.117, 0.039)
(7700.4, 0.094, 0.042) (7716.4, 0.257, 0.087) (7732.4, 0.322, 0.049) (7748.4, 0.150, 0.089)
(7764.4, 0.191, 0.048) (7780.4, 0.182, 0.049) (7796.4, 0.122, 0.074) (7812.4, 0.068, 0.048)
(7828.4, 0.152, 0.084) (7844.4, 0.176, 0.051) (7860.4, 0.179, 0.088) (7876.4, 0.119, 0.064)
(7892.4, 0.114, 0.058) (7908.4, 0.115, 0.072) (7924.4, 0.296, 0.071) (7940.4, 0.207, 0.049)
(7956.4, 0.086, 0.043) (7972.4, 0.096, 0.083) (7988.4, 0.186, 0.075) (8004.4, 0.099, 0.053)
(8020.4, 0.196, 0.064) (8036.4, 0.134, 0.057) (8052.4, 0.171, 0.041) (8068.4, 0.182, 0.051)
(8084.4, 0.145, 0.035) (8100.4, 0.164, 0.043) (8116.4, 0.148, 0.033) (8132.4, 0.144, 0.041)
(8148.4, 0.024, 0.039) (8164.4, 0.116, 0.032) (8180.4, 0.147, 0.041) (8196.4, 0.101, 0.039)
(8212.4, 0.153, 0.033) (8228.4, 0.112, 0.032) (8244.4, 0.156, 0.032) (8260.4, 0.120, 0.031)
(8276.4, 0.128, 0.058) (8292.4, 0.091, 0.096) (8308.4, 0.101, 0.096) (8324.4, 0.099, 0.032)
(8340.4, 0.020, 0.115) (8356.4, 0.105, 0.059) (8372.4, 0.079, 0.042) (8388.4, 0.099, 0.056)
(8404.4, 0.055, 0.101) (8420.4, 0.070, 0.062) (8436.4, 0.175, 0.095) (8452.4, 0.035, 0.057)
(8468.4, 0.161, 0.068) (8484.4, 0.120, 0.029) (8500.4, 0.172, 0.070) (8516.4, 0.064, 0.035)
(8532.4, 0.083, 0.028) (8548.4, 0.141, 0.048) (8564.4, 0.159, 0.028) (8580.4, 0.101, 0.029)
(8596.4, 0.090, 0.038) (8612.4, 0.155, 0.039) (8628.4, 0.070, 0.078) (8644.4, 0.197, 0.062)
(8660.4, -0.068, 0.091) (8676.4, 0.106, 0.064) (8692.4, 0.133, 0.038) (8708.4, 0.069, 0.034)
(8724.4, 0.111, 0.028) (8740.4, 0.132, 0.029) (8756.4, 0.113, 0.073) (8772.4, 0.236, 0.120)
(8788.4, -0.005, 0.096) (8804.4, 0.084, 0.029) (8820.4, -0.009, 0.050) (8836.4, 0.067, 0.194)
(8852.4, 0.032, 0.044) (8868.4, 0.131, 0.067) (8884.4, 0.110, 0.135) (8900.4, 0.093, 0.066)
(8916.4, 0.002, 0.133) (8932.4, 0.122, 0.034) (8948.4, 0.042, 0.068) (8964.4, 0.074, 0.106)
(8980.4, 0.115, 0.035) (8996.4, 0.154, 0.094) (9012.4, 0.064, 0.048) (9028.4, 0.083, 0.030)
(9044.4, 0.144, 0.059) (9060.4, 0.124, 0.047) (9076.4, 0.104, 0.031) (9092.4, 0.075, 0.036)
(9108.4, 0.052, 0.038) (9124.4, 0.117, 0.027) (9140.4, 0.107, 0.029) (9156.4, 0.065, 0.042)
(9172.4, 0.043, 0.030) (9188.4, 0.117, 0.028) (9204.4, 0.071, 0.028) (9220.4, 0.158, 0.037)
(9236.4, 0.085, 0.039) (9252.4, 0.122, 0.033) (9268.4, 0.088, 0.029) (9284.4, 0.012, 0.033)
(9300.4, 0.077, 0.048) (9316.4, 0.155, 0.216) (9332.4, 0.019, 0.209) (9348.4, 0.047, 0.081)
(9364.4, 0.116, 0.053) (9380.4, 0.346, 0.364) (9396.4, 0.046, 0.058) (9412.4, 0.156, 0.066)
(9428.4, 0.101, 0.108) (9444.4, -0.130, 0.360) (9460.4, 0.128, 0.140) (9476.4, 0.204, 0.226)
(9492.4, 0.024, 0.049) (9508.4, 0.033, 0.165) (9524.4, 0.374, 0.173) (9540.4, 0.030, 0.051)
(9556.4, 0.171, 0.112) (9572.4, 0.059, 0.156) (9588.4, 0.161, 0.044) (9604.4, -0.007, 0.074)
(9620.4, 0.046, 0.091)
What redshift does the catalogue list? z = 0.055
